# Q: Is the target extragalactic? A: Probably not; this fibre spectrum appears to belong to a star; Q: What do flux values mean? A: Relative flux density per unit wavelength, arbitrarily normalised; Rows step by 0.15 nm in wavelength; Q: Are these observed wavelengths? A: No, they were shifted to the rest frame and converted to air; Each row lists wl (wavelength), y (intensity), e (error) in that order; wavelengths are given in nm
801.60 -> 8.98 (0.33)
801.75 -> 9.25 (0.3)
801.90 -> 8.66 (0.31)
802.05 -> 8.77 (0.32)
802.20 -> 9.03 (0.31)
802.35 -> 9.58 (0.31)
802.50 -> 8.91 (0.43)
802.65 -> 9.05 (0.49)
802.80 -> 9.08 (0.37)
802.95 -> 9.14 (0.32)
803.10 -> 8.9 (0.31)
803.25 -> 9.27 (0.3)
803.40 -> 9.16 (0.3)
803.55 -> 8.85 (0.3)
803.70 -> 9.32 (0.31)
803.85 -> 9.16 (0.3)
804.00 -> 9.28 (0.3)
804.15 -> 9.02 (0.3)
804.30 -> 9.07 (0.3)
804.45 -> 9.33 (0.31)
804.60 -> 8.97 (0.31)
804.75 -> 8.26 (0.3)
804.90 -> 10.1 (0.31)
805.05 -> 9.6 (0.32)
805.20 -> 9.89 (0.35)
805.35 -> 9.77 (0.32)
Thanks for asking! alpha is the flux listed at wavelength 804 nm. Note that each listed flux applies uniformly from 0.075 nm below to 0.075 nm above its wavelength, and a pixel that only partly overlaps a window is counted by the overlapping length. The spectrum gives 9.28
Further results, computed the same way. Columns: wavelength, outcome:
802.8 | 9.08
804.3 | 9.07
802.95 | 9.14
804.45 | 9.33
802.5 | 8.91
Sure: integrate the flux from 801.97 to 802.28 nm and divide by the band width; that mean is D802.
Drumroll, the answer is 8.91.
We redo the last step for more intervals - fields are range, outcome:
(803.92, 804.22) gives 9.15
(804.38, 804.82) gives 8.85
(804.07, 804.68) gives 9.09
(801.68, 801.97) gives 8.96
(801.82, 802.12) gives 8.72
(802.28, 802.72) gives 9.18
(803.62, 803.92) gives 9.23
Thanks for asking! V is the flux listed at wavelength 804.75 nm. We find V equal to 8.26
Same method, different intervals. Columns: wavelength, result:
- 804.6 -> 8.97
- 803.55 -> 8.85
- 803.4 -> 9.16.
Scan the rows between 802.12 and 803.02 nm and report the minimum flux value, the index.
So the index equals 8.91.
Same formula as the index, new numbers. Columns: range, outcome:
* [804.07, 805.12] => 8.26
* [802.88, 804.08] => 8.85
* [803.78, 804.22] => 9.02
